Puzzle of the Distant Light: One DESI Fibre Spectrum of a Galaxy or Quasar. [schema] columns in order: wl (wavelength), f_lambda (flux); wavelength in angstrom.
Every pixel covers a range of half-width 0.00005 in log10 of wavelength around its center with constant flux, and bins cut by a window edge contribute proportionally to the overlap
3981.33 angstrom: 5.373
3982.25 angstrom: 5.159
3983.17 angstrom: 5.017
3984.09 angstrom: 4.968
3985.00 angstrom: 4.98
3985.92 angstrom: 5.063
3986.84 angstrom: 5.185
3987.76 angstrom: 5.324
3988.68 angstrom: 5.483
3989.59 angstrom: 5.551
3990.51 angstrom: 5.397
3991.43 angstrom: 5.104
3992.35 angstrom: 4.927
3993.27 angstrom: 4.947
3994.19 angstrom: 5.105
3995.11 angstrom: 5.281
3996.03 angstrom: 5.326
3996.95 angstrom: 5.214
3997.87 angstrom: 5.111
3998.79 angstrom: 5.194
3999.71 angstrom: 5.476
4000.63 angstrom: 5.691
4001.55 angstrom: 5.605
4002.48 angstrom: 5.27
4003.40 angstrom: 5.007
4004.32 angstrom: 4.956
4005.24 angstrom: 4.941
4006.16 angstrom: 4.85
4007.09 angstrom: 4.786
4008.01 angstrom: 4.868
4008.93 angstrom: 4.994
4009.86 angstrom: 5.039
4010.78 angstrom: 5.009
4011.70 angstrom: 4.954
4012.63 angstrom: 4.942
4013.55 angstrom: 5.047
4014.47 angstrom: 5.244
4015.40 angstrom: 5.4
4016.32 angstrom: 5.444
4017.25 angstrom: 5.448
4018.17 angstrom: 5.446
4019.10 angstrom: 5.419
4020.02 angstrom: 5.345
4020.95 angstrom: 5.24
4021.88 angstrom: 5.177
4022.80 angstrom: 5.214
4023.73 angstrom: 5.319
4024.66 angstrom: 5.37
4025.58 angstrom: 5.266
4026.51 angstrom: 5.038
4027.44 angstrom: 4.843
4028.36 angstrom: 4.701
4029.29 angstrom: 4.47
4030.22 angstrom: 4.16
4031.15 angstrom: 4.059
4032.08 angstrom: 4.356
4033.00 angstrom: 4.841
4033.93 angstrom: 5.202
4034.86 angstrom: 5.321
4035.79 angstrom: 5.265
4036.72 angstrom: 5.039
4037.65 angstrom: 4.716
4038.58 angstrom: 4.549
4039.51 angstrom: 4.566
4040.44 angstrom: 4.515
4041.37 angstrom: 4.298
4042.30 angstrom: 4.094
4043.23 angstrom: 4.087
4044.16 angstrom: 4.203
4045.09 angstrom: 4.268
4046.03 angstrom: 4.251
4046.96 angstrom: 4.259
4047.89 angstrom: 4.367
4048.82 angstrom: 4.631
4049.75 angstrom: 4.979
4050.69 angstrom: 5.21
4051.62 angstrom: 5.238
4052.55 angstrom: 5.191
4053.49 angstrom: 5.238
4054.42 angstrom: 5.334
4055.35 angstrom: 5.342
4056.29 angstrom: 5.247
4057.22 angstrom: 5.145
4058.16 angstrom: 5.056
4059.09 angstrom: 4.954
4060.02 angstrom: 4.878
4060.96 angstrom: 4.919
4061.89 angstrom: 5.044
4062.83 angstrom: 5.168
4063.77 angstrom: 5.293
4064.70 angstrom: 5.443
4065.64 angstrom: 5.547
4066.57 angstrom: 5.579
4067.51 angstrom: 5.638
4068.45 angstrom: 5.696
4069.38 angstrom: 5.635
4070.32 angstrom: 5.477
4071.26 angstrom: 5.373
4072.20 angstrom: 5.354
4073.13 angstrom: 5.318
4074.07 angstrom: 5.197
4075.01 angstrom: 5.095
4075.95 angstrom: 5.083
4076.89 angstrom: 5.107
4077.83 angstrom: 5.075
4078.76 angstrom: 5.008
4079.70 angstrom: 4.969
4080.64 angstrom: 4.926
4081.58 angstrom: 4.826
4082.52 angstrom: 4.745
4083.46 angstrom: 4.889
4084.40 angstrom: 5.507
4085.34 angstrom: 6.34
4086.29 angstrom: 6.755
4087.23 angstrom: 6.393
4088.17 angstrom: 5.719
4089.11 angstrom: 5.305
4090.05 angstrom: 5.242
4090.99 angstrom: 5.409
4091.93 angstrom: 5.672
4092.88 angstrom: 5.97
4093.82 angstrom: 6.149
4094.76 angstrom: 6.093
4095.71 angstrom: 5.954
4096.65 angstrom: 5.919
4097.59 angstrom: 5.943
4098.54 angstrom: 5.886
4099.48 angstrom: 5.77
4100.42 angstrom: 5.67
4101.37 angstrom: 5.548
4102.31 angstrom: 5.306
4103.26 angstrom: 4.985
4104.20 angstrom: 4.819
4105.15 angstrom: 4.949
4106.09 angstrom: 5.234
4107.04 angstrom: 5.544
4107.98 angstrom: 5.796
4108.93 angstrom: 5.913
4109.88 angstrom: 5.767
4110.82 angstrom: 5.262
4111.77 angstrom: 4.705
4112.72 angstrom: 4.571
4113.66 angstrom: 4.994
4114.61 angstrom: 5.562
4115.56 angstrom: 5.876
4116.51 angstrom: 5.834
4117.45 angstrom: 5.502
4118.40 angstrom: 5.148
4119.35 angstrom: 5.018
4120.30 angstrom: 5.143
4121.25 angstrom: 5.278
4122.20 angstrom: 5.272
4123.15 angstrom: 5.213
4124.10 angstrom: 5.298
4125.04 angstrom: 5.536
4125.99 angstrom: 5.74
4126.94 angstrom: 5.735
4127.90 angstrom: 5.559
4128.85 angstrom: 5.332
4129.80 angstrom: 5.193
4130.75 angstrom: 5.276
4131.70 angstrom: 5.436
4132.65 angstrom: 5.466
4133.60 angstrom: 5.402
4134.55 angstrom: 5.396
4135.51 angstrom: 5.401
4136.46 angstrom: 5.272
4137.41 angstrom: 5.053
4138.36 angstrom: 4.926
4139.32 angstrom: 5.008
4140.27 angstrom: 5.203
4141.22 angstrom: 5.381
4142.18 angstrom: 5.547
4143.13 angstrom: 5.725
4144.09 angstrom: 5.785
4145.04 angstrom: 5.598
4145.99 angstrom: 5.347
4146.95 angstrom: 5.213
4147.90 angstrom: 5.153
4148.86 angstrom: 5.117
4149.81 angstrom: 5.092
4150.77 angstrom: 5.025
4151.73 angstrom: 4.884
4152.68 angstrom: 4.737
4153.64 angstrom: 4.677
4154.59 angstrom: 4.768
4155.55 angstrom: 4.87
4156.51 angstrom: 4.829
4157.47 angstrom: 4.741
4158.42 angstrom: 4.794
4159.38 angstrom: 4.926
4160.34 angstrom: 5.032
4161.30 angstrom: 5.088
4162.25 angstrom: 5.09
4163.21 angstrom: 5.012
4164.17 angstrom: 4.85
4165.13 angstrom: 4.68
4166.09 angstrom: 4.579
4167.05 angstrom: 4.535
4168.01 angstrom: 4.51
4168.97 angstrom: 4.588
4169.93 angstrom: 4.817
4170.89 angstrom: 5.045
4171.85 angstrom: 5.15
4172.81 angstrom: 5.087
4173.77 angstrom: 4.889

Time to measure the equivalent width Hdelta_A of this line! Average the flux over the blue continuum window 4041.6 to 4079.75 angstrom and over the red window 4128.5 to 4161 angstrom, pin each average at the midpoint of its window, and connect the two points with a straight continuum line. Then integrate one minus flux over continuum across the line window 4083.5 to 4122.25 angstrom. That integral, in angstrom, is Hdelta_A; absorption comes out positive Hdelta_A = -3.4 angstrom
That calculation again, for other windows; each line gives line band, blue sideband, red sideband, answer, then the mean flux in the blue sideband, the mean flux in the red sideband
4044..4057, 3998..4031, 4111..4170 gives 0.7 angstrom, 5.11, 5.15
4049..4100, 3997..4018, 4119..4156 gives -2.0 angstrom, 5.16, 5.26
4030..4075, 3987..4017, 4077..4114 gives 3.2 angstrom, 5.17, 5.47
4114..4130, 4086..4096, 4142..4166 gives 0.1 angstrom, 5.86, 5.05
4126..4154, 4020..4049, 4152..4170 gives -2.9 angstrom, 4.71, 4.8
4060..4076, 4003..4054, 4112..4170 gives -1.1 angstrom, 4.88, 5.16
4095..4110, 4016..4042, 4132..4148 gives -1.0 angstrom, 4.94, 5.35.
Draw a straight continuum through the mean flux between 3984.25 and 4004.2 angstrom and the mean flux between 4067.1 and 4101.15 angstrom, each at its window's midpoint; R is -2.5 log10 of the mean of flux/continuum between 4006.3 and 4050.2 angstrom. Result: 0.11 mag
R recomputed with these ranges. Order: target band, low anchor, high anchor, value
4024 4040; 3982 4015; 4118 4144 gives 0.081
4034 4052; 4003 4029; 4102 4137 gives 0.120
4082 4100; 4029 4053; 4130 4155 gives -0.172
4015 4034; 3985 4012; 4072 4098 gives 0.048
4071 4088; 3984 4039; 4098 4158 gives -0.027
